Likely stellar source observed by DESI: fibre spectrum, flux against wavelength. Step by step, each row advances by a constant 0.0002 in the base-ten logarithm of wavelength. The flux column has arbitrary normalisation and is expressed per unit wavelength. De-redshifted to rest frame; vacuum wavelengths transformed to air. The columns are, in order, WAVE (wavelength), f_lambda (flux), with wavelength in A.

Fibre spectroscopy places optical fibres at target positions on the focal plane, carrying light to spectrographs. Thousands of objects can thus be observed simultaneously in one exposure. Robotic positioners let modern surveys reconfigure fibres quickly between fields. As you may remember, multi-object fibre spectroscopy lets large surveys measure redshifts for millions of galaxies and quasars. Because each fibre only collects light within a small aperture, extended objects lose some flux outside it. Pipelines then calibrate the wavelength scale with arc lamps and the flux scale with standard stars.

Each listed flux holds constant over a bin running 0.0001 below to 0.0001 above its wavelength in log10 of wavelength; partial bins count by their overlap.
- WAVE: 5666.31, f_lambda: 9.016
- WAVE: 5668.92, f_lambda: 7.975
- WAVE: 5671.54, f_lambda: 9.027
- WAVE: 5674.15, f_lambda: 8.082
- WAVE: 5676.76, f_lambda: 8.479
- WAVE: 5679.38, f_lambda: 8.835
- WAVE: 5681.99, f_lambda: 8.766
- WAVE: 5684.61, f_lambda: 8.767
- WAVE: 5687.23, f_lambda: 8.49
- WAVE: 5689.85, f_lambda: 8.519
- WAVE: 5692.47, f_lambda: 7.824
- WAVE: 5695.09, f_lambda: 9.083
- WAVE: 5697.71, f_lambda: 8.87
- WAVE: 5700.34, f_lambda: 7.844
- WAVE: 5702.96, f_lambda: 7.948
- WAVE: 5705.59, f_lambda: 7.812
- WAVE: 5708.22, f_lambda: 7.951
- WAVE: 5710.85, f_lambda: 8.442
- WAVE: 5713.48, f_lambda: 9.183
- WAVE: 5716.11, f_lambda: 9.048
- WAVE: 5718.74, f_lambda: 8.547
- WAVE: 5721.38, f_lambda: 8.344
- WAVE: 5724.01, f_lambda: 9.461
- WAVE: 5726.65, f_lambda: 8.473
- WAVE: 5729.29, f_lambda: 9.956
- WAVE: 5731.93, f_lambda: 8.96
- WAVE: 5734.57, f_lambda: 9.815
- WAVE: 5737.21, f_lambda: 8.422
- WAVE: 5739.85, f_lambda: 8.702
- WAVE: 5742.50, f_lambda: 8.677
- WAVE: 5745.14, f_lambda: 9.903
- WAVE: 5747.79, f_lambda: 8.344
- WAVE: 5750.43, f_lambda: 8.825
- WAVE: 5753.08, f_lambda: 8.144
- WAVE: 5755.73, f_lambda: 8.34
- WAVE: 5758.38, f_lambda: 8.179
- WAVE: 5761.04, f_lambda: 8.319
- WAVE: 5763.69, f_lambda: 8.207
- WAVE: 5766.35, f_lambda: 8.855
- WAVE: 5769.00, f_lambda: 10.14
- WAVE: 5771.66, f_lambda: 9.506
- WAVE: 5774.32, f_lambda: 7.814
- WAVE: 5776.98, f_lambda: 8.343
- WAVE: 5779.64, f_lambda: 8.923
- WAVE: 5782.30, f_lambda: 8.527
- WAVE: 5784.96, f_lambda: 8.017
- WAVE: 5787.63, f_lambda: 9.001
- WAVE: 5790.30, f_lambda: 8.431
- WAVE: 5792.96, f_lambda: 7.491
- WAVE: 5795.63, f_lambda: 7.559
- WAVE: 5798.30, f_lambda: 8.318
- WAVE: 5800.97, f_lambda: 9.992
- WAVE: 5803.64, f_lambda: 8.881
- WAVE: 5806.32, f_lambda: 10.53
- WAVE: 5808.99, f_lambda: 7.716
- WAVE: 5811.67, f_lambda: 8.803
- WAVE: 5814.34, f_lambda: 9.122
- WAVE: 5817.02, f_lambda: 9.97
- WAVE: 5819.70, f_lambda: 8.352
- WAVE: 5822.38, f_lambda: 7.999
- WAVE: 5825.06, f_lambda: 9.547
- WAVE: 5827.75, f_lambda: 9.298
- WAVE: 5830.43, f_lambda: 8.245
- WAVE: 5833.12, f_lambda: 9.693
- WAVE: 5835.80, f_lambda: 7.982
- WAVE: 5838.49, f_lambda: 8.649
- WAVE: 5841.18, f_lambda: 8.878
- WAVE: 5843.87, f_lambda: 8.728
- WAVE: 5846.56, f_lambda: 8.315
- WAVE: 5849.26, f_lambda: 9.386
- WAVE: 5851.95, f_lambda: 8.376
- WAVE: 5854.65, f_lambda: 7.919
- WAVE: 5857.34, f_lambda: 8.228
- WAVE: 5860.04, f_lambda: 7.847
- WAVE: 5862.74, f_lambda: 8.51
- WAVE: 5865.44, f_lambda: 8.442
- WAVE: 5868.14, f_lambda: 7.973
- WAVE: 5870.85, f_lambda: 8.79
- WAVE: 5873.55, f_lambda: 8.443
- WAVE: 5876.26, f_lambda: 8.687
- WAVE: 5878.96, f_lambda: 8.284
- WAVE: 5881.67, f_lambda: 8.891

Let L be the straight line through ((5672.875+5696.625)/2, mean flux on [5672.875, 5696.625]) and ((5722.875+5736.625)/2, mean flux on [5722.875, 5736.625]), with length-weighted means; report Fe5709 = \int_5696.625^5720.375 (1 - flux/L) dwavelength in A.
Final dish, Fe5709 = 1.4 A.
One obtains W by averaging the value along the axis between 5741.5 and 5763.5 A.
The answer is 8.57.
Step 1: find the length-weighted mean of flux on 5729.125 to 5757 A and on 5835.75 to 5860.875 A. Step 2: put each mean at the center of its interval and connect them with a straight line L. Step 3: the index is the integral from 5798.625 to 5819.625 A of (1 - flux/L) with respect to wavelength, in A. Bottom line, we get -1.4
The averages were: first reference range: 8.88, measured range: 9.19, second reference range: 8.46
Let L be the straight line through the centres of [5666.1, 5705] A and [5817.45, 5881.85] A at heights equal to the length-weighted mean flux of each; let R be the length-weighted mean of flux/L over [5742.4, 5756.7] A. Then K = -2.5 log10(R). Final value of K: -0.03 mag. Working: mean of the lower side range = 8.47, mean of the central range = 8.72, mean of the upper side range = 8.57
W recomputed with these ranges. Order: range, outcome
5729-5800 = 8.64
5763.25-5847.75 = 8.75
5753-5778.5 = 8.61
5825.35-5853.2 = 8.79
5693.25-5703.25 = 8.46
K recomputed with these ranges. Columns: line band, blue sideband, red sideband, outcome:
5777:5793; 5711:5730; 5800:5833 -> 0.068 mag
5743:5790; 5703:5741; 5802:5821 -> 0.031 mag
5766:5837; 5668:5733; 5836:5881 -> -0.035 mag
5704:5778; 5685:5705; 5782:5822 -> -0.029 mag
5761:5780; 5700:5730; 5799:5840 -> 0.000 mag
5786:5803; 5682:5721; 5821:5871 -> 0.007 mag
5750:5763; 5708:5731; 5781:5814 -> 0.055 mag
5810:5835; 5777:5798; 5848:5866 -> -0.079 mag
